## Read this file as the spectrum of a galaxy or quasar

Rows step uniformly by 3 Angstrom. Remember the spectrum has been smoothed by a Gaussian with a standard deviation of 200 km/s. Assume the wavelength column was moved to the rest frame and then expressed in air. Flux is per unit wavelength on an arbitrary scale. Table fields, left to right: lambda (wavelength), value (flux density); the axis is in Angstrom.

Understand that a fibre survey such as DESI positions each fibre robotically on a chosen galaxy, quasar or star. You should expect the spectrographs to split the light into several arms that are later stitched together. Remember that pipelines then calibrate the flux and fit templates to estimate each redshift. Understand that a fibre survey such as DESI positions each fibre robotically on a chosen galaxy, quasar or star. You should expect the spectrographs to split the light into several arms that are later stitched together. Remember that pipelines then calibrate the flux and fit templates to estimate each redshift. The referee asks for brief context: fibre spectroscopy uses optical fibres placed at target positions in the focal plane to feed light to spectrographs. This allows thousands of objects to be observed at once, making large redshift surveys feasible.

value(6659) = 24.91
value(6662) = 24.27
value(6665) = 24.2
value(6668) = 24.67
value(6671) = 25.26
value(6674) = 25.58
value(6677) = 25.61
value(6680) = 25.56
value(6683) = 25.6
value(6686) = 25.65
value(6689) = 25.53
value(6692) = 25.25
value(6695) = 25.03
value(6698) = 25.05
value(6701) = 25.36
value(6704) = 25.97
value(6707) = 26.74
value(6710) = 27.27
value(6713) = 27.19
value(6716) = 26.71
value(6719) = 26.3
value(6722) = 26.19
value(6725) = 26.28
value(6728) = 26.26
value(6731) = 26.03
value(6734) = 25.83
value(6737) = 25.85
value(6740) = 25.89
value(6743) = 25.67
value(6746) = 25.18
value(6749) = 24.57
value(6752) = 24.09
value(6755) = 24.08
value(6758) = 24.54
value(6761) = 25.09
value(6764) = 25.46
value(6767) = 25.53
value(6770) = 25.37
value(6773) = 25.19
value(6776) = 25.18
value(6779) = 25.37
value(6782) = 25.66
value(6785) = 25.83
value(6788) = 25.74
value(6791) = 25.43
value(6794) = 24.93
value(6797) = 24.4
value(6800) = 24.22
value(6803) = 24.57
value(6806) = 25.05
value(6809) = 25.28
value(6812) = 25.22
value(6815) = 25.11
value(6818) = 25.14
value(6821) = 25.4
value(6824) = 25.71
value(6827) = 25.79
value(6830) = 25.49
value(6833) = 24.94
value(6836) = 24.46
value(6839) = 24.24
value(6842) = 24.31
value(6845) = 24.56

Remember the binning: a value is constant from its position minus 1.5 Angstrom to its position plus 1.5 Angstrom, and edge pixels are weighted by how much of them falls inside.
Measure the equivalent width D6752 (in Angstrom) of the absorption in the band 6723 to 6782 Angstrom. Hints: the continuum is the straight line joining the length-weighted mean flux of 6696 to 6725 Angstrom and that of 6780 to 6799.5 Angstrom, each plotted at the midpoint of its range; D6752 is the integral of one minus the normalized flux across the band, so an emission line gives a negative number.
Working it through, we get 0.9 Angstrom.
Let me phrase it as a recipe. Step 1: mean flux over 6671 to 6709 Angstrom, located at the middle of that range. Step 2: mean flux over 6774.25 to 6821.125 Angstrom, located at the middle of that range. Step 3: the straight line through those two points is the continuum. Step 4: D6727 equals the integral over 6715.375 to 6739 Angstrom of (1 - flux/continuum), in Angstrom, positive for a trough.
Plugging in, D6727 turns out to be -0.7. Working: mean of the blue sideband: 25.6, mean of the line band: 26.2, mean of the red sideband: 25.2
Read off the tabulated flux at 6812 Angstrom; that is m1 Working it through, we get 25.22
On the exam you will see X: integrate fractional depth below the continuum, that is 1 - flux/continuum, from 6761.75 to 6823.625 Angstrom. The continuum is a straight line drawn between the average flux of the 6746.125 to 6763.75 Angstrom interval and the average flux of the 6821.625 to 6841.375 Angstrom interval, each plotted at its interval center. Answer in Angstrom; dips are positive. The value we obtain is -0.9 Angstrom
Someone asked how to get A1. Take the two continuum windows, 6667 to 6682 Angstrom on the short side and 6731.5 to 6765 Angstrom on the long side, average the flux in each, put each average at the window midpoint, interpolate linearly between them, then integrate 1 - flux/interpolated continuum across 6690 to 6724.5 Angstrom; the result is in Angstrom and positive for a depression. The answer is -1.1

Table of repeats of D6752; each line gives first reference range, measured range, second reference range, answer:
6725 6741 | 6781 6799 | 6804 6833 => 0.18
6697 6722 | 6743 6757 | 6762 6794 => 0.65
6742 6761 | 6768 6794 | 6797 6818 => -0.68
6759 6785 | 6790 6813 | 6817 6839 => 0.38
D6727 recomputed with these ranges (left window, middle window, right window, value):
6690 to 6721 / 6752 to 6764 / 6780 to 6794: 0.5 Angstrom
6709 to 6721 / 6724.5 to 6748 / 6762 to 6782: 0.4 Angstrom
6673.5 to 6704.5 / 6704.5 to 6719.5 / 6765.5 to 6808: -0.8 Angstrom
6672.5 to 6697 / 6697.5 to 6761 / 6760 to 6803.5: -1.0 Angstrom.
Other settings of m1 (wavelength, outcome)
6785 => 25.83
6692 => 25.25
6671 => 25.26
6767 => 25.53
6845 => 24.56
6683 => 25.6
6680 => 25.56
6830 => 25.49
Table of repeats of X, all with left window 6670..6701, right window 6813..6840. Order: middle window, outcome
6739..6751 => 0.0 Angstrom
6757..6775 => 0.0 Angstrom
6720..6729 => -0.3 Angstrom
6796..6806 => 0.3 Angstrom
